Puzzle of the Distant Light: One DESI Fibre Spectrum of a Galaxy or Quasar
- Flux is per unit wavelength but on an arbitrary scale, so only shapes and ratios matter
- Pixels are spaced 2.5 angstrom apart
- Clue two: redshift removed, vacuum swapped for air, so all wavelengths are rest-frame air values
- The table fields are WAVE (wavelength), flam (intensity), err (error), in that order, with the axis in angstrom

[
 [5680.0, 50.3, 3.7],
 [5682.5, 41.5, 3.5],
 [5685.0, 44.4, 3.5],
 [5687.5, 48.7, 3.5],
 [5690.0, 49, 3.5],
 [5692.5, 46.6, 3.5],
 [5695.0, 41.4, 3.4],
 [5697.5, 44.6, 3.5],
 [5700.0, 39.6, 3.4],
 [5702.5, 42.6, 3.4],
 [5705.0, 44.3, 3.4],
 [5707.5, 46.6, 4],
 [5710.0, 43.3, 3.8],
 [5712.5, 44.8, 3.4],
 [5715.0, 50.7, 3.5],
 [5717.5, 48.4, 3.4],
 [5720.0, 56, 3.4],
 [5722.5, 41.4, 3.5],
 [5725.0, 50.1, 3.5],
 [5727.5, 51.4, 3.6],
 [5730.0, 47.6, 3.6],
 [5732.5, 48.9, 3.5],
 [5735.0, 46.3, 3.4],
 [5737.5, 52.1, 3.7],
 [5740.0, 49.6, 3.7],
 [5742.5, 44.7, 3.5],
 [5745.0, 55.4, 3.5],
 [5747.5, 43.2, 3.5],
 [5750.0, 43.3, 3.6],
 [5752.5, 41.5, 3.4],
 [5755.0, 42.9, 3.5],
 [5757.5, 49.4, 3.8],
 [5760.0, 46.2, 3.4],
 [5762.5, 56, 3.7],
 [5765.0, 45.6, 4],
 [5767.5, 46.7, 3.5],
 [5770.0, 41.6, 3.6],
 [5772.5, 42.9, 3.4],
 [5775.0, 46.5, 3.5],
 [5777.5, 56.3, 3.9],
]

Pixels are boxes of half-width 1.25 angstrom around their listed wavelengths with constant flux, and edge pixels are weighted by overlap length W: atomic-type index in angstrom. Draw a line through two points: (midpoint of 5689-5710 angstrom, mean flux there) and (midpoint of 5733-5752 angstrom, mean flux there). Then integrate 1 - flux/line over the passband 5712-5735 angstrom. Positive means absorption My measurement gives -1.4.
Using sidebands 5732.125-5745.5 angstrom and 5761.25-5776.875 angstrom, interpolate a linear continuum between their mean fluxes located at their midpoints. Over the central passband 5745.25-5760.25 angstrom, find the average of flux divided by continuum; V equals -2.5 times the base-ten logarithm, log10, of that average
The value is 0.07 mag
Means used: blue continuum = 49.2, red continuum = 46.9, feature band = 45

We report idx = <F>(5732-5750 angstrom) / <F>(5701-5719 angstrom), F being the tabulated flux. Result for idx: 1.1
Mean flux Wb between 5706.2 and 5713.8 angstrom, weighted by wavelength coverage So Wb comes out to 44.9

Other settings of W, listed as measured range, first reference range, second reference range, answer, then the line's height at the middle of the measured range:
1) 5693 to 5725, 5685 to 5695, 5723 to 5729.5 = 1.7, 48.1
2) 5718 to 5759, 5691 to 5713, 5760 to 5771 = -1.7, 45.9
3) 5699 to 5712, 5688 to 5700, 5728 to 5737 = 0.7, 46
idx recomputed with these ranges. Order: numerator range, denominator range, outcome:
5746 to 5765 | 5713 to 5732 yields 0.94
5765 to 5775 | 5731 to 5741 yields 0.90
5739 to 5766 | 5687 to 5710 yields 1.05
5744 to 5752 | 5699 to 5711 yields 1.07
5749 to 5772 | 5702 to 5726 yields 0.98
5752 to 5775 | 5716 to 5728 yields 0.93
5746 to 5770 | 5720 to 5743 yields 0.95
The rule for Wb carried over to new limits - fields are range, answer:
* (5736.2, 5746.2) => 50.4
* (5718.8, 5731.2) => 49.3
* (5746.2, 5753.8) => 42.8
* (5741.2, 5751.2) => 46.7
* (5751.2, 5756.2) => 42.2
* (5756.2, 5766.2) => 49.3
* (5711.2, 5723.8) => 48.2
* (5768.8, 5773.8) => 42.3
